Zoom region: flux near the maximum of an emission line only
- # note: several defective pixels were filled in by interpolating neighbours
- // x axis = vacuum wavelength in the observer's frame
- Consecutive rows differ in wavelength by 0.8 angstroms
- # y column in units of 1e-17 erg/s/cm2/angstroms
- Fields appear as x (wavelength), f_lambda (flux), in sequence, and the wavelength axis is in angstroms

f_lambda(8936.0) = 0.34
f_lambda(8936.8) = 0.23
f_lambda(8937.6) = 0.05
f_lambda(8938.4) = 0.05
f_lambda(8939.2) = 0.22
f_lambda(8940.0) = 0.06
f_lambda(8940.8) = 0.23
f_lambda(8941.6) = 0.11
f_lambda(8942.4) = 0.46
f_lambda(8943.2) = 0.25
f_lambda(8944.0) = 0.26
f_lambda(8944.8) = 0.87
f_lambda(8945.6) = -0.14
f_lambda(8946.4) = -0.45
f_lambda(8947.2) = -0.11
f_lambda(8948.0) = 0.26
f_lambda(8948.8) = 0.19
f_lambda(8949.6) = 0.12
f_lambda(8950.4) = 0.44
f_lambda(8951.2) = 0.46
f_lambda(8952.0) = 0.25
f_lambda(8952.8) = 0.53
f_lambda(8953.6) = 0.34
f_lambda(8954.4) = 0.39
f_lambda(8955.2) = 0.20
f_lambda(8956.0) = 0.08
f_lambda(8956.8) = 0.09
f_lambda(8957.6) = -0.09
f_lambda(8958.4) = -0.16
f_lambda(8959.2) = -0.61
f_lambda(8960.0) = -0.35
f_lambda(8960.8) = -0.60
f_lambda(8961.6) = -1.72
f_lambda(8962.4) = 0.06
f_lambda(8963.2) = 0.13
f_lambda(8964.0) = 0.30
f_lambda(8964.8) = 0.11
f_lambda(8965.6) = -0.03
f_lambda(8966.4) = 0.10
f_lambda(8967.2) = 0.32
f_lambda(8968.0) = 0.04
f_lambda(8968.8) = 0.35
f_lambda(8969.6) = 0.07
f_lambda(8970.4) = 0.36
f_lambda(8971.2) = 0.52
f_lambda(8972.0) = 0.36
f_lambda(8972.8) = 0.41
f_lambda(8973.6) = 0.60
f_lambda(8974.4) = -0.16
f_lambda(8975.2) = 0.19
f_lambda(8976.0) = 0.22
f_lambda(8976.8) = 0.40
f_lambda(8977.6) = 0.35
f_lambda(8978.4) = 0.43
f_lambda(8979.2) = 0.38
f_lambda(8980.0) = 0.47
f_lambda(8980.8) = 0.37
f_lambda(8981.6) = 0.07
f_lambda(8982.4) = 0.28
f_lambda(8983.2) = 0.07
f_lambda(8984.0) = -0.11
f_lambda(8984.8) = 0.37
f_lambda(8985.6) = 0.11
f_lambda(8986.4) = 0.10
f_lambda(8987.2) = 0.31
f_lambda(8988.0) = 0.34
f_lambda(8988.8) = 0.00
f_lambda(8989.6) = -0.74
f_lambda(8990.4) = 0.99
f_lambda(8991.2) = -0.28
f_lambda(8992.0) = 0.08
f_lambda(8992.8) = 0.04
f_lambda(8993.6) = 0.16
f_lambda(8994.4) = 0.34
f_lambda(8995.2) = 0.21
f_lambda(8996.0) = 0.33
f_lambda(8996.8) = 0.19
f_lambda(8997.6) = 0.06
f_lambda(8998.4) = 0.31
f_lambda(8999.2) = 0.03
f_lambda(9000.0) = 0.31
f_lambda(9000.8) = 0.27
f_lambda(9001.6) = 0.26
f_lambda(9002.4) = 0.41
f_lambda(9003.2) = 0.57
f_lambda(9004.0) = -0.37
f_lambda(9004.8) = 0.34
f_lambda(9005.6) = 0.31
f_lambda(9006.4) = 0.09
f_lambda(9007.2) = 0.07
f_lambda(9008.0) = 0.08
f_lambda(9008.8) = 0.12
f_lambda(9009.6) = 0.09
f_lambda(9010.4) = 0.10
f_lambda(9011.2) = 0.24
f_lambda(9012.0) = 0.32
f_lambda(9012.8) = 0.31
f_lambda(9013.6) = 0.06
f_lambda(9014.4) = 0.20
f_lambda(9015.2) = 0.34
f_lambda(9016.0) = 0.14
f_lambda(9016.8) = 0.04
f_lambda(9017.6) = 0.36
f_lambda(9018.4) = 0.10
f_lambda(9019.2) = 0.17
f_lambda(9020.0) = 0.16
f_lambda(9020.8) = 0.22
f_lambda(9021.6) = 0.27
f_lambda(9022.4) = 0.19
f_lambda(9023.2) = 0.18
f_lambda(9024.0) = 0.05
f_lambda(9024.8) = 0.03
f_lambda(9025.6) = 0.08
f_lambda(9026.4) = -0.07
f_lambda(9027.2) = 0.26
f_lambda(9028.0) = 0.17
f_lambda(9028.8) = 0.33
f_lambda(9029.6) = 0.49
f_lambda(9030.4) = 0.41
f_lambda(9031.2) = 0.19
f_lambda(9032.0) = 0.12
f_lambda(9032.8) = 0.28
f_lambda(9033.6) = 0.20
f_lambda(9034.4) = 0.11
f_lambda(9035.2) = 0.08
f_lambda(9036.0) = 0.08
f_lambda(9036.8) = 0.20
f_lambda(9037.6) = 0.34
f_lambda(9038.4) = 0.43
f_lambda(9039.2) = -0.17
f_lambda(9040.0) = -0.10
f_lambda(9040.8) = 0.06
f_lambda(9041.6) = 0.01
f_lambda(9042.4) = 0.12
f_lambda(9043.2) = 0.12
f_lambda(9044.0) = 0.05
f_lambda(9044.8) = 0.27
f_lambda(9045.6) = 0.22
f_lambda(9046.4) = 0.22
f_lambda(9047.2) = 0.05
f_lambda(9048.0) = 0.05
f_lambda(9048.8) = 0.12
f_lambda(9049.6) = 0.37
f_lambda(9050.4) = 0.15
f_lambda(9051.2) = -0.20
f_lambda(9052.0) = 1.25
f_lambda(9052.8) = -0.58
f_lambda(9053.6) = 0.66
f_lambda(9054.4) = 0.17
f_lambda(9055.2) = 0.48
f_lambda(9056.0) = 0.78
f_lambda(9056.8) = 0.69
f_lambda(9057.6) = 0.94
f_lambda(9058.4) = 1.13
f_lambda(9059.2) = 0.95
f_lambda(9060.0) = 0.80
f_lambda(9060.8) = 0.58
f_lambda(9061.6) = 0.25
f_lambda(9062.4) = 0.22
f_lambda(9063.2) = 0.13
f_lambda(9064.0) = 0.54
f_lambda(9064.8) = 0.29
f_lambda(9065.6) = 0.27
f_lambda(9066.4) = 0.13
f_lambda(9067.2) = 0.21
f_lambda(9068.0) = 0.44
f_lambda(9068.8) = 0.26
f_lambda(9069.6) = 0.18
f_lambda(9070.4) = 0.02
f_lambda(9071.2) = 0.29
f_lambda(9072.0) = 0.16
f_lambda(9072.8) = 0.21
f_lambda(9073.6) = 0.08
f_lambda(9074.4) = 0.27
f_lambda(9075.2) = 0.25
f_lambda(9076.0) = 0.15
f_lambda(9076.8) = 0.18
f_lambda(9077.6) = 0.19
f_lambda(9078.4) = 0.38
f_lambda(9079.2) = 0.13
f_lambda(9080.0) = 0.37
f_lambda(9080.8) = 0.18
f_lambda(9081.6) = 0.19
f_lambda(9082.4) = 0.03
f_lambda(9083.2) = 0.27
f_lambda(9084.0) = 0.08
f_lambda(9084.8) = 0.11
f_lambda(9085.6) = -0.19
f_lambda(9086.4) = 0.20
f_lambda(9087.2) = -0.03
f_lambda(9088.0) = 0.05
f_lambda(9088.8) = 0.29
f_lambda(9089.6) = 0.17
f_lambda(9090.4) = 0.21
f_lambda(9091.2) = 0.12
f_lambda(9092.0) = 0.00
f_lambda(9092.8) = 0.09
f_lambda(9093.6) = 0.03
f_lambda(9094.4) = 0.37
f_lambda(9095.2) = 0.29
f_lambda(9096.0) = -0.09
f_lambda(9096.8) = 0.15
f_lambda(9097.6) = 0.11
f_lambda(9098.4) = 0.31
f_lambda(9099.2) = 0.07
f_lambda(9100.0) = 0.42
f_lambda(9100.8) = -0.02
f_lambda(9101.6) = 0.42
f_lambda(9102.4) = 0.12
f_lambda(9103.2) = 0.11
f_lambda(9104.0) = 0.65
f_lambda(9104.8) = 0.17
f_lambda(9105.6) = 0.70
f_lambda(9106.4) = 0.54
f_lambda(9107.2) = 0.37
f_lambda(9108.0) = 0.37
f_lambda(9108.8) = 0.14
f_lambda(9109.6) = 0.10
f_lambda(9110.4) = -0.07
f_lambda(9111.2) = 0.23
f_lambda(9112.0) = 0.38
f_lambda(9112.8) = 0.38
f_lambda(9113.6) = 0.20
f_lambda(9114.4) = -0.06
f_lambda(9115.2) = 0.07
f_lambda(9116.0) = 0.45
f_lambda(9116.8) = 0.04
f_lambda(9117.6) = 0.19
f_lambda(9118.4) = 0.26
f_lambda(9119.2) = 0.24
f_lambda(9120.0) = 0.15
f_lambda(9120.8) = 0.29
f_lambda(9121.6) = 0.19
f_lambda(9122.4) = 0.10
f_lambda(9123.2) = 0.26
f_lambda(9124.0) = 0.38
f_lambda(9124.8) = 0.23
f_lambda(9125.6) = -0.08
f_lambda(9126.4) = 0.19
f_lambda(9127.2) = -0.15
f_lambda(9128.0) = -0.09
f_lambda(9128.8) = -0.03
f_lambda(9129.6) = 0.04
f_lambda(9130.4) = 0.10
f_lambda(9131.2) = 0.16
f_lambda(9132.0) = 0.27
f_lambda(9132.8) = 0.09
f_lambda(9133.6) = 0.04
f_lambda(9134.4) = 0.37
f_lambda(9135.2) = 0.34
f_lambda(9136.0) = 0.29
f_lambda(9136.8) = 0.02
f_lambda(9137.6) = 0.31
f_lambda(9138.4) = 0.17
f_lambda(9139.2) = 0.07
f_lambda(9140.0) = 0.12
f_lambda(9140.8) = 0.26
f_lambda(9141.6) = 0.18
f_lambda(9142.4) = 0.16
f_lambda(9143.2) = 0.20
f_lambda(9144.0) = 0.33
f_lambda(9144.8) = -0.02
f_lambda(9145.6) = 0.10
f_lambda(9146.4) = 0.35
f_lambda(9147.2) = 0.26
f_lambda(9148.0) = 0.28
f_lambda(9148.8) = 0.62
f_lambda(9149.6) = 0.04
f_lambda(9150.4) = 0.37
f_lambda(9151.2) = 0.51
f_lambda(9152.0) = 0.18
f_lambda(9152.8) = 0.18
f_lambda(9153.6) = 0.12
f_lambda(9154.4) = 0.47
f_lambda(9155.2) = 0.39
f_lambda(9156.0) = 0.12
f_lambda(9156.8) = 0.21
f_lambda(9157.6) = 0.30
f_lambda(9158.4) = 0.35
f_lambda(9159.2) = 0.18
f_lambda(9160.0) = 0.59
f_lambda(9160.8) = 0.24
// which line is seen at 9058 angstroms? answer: H-beta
